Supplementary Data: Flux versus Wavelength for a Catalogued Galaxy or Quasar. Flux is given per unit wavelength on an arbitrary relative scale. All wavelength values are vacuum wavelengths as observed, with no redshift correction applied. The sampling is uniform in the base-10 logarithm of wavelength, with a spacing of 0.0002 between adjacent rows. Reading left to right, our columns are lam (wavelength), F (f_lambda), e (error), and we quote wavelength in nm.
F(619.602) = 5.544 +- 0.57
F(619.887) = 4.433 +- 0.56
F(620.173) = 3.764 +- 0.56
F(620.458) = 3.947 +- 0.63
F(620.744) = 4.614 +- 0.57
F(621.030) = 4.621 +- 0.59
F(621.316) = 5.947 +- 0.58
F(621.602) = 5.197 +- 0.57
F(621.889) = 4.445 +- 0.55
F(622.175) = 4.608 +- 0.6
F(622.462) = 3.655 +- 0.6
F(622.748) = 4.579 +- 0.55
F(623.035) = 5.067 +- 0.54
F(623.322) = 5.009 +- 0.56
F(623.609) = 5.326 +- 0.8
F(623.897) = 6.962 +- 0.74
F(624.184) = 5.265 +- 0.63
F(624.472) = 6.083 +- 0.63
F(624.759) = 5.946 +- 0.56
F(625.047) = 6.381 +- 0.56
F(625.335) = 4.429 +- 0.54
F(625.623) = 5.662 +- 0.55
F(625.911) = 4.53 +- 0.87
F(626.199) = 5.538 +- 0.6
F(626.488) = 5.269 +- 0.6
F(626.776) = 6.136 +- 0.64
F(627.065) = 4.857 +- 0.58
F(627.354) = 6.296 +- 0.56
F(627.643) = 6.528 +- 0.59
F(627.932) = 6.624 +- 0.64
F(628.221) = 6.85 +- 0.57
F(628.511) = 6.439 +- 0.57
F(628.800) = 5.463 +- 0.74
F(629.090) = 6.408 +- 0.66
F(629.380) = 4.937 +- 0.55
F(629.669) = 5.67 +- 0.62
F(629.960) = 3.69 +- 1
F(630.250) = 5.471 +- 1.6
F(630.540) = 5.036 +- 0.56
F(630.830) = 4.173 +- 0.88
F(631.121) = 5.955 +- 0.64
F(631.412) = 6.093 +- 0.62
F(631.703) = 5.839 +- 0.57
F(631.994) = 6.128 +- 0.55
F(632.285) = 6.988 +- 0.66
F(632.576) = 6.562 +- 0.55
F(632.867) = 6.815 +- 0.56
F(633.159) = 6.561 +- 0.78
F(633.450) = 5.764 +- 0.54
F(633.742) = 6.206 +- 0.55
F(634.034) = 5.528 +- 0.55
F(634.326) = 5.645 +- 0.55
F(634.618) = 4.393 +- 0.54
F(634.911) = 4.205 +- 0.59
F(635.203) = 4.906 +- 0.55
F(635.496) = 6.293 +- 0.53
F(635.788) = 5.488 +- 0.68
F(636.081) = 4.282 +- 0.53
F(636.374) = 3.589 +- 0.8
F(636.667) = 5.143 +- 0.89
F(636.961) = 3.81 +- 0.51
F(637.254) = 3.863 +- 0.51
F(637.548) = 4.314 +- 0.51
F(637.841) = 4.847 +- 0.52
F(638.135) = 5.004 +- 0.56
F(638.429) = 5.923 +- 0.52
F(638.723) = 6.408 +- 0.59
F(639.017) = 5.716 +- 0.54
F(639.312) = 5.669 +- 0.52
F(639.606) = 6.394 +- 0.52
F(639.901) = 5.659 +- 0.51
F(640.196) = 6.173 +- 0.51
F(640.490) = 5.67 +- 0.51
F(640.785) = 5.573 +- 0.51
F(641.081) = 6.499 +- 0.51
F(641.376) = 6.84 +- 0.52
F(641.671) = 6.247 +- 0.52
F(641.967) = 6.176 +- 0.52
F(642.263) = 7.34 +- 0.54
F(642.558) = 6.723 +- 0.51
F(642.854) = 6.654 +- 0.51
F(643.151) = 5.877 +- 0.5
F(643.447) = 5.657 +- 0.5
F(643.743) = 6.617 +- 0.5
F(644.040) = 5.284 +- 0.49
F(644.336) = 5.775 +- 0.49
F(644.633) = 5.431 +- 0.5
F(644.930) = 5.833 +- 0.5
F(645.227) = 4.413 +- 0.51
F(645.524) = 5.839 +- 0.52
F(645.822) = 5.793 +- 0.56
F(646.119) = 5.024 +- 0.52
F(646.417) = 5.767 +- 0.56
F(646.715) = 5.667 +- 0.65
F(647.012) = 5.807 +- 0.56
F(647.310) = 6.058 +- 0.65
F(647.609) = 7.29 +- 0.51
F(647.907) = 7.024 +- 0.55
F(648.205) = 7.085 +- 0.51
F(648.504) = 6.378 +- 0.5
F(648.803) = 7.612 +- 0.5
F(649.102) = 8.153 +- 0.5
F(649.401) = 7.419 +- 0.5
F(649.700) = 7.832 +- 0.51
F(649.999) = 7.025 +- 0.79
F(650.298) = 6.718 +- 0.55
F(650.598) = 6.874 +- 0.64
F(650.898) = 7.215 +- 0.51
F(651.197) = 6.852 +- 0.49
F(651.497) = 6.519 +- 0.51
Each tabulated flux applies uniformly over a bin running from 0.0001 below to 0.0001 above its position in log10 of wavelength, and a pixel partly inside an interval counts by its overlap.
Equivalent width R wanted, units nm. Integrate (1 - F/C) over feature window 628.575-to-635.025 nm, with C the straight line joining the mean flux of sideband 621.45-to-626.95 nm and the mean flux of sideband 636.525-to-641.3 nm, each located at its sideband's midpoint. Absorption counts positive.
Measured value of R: -0.33 nm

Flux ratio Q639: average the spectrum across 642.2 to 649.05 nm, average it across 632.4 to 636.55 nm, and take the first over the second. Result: 1.13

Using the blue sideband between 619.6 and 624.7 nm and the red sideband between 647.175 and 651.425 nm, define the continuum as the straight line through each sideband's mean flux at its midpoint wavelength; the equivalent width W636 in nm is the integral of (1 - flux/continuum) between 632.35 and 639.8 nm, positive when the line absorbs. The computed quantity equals 0.85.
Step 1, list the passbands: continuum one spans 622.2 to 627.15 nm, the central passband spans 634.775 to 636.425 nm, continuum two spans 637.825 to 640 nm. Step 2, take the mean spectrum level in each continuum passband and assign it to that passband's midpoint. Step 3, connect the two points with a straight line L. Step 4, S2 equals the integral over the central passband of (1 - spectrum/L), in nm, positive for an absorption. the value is 0.23 nm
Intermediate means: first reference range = 5.32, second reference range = 5.75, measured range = 4.87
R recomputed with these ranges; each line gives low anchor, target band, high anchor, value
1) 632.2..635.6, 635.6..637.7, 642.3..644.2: 0.54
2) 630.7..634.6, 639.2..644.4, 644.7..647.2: -0.46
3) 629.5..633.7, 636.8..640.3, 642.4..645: 0.35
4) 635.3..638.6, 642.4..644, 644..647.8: -0.24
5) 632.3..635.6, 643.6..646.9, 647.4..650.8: 0.60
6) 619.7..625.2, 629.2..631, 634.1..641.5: 0.10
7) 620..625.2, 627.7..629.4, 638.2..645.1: -0.27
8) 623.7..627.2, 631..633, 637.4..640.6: -0.26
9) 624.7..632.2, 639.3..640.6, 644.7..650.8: 0.04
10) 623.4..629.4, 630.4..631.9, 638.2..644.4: 0.12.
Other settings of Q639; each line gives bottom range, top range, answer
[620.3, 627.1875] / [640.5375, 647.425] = 1.15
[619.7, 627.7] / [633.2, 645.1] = 1.08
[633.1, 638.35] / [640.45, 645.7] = 1.21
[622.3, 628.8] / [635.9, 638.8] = 0.84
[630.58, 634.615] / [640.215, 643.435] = 1.07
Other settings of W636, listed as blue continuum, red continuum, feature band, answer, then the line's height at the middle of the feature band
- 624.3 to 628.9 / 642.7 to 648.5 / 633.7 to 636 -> 0.24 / 5.88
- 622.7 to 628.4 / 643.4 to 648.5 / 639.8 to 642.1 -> -0.10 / 5.87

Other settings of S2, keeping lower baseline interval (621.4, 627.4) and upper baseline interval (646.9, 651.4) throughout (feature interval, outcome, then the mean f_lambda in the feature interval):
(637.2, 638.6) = 0.31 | 4.88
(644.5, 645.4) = 0.20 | 5.24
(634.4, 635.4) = 0.22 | 4.67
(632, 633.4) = -0.18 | 6.61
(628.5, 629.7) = -0.02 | 5.72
